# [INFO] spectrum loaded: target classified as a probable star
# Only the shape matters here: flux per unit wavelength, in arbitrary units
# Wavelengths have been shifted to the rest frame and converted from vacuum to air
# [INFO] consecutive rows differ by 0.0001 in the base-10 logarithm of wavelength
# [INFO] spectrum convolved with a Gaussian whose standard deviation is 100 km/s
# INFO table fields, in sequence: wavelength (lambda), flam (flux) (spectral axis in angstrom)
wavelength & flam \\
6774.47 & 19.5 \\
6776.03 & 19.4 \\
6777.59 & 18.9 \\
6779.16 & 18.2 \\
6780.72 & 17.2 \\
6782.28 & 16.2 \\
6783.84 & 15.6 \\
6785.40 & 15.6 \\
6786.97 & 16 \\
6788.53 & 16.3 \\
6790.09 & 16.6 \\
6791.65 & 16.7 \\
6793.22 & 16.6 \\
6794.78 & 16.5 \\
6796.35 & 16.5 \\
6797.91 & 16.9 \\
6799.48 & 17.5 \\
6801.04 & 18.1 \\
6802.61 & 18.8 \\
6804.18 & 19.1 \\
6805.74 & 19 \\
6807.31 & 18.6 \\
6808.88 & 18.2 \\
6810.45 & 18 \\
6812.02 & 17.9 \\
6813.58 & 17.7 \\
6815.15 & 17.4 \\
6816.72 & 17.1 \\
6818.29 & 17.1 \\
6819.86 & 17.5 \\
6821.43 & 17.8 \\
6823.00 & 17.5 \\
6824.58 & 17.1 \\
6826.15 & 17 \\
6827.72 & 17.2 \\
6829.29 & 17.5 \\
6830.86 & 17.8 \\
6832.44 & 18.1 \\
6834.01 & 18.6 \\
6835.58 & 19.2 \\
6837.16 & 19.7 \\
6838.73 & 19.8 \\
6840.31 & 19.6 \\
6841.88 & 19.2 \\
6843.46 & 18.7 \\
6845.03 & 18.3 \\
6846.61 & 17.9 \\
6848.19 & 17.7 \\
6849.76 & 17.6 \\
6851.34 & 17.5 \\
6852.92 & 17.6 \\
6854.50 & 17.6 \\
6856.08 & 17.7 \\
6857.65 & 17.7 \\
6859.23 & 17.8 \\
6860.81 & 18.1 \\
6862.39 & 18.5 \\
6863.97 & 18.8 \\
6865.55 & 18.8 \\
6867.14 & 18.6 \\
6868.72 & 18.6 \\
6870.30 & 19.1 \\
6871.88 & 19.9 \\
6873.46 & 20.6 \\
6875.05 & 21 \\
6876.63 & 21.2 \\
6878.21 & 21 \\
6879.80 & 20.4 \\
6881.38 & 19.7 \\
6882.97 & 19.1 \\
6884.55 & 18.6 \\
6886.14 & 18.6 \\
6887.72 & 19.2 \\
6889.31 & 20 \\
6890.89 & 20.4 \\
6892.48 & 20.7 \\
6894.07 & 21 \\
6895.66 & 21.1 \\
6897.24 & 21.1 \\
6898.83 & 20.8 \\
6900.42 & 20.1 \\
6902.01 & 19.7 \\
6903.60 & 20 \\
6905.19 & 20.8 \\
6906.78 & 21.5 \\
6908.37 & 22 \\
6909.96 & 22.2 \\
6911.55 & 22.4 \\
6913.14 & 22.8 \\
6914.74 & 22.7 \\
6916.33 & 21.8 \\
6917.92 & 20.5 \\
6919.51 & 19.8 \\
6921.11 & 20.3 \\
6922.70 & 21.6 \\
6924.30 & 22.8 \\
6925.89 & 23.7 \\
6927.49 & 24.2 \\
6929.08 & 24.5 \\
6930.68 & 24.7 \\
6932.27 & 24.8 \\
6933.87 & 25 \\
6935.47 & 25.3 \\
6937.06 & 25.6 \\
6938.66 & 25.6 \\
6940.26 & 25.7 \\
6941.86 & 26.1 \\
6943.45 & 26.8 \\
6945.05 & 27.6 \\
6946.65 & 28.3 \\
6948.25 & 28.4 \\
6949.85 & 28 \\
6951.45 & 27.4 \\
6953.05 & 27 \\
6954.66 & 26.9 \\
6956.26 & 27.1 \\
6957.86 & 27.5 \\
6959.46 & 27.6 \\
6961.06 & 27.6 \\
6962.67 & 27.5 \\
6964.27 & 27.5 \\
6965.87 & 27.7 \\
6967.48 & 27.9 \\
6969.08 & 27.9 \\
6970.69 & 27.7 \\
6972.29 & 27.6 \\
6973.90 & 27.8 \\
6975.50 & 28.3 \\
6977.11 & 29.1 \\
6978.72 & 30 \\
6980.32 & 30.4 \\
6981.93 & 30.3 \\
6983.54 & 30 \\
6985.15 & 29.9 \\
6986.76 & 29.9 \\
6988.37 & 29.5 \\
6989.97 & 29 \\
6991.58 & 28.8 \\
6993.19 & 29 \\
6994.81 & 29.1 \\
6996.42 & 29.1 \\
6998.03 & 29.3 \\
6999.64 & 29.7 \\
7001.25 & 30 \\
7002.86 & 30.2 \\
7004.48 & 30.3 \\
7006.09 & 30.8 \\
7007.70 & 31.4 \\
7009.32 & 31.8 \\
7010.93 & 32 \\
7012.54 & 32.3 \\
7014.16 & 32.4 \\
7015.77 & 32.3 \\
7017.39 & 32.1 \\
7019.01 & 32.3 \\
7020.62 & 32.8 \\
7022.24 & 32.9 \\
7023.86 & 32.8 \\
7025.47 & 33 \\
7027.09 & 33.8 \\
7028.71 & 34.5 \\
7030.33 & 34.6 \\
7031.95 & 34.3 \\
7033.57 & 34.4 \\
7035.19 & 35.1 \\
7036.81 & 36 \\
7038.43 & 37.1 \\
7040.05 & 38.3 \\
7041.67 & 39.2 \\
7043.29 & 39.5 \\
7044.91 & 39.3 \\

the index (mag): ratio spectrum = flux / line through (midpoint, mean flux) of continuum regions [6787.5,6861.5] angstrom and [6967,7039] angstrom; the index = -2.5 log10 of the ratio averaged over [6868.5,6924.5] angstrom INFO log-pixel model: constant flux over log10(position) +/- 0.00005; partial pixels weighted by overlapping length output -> 0.125 mag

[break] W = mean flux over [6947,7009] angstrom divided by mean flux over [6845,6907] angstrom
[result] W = 1.49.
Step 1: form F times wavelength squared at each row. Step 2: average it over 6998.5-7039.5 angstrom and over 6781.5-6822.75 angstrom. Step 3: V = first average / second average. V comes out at 2.0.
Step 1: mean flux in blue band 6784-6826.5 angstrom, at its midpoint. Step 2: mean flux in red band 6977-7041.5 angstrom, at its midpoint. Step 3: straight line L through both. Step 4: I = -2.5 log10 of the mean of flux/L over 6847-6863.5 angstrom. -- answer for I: 0.17 mag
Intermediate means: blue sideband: 17.4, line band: 17.8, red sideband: 31.9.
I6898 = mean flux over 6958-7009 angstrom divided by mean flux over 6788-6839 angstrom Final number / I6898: 1.64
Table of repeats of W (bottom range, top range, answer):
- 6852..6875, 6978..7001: 1.59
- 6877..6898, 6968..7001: 1.45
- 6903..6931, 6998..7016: 1.41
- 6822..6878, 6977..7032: 1.68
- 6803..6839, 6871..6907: 1.12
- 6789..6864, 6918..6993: 1.50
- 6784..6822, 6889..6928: 1.23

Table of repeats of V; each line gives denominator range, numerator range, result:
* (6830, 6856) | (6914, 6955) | 1.38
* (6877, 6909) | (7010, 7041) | 1.73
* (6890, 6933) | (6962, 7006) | 1.36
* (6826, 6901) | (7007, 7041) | 1.85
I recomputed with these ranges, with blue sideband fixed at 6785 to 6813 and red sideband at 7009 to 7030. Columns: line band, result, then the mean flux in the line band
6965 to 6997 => 0.04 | 28.9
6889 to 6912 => 0.17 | 20.9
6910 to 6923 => 0.19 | 21.5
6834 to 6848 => 0.08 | 19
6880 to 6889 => 0.21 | 19.2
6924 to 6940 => 0.08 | 24.7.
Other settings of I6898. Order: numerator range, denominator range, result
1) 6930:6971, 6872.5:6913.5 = 1.31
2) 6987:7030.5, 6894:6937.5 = 1.41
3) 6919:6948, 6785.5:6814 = 1.42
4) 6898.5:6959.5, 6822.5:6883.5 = 1.29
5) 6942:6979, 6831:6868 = 1.51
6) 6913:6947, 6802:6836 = 1.34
